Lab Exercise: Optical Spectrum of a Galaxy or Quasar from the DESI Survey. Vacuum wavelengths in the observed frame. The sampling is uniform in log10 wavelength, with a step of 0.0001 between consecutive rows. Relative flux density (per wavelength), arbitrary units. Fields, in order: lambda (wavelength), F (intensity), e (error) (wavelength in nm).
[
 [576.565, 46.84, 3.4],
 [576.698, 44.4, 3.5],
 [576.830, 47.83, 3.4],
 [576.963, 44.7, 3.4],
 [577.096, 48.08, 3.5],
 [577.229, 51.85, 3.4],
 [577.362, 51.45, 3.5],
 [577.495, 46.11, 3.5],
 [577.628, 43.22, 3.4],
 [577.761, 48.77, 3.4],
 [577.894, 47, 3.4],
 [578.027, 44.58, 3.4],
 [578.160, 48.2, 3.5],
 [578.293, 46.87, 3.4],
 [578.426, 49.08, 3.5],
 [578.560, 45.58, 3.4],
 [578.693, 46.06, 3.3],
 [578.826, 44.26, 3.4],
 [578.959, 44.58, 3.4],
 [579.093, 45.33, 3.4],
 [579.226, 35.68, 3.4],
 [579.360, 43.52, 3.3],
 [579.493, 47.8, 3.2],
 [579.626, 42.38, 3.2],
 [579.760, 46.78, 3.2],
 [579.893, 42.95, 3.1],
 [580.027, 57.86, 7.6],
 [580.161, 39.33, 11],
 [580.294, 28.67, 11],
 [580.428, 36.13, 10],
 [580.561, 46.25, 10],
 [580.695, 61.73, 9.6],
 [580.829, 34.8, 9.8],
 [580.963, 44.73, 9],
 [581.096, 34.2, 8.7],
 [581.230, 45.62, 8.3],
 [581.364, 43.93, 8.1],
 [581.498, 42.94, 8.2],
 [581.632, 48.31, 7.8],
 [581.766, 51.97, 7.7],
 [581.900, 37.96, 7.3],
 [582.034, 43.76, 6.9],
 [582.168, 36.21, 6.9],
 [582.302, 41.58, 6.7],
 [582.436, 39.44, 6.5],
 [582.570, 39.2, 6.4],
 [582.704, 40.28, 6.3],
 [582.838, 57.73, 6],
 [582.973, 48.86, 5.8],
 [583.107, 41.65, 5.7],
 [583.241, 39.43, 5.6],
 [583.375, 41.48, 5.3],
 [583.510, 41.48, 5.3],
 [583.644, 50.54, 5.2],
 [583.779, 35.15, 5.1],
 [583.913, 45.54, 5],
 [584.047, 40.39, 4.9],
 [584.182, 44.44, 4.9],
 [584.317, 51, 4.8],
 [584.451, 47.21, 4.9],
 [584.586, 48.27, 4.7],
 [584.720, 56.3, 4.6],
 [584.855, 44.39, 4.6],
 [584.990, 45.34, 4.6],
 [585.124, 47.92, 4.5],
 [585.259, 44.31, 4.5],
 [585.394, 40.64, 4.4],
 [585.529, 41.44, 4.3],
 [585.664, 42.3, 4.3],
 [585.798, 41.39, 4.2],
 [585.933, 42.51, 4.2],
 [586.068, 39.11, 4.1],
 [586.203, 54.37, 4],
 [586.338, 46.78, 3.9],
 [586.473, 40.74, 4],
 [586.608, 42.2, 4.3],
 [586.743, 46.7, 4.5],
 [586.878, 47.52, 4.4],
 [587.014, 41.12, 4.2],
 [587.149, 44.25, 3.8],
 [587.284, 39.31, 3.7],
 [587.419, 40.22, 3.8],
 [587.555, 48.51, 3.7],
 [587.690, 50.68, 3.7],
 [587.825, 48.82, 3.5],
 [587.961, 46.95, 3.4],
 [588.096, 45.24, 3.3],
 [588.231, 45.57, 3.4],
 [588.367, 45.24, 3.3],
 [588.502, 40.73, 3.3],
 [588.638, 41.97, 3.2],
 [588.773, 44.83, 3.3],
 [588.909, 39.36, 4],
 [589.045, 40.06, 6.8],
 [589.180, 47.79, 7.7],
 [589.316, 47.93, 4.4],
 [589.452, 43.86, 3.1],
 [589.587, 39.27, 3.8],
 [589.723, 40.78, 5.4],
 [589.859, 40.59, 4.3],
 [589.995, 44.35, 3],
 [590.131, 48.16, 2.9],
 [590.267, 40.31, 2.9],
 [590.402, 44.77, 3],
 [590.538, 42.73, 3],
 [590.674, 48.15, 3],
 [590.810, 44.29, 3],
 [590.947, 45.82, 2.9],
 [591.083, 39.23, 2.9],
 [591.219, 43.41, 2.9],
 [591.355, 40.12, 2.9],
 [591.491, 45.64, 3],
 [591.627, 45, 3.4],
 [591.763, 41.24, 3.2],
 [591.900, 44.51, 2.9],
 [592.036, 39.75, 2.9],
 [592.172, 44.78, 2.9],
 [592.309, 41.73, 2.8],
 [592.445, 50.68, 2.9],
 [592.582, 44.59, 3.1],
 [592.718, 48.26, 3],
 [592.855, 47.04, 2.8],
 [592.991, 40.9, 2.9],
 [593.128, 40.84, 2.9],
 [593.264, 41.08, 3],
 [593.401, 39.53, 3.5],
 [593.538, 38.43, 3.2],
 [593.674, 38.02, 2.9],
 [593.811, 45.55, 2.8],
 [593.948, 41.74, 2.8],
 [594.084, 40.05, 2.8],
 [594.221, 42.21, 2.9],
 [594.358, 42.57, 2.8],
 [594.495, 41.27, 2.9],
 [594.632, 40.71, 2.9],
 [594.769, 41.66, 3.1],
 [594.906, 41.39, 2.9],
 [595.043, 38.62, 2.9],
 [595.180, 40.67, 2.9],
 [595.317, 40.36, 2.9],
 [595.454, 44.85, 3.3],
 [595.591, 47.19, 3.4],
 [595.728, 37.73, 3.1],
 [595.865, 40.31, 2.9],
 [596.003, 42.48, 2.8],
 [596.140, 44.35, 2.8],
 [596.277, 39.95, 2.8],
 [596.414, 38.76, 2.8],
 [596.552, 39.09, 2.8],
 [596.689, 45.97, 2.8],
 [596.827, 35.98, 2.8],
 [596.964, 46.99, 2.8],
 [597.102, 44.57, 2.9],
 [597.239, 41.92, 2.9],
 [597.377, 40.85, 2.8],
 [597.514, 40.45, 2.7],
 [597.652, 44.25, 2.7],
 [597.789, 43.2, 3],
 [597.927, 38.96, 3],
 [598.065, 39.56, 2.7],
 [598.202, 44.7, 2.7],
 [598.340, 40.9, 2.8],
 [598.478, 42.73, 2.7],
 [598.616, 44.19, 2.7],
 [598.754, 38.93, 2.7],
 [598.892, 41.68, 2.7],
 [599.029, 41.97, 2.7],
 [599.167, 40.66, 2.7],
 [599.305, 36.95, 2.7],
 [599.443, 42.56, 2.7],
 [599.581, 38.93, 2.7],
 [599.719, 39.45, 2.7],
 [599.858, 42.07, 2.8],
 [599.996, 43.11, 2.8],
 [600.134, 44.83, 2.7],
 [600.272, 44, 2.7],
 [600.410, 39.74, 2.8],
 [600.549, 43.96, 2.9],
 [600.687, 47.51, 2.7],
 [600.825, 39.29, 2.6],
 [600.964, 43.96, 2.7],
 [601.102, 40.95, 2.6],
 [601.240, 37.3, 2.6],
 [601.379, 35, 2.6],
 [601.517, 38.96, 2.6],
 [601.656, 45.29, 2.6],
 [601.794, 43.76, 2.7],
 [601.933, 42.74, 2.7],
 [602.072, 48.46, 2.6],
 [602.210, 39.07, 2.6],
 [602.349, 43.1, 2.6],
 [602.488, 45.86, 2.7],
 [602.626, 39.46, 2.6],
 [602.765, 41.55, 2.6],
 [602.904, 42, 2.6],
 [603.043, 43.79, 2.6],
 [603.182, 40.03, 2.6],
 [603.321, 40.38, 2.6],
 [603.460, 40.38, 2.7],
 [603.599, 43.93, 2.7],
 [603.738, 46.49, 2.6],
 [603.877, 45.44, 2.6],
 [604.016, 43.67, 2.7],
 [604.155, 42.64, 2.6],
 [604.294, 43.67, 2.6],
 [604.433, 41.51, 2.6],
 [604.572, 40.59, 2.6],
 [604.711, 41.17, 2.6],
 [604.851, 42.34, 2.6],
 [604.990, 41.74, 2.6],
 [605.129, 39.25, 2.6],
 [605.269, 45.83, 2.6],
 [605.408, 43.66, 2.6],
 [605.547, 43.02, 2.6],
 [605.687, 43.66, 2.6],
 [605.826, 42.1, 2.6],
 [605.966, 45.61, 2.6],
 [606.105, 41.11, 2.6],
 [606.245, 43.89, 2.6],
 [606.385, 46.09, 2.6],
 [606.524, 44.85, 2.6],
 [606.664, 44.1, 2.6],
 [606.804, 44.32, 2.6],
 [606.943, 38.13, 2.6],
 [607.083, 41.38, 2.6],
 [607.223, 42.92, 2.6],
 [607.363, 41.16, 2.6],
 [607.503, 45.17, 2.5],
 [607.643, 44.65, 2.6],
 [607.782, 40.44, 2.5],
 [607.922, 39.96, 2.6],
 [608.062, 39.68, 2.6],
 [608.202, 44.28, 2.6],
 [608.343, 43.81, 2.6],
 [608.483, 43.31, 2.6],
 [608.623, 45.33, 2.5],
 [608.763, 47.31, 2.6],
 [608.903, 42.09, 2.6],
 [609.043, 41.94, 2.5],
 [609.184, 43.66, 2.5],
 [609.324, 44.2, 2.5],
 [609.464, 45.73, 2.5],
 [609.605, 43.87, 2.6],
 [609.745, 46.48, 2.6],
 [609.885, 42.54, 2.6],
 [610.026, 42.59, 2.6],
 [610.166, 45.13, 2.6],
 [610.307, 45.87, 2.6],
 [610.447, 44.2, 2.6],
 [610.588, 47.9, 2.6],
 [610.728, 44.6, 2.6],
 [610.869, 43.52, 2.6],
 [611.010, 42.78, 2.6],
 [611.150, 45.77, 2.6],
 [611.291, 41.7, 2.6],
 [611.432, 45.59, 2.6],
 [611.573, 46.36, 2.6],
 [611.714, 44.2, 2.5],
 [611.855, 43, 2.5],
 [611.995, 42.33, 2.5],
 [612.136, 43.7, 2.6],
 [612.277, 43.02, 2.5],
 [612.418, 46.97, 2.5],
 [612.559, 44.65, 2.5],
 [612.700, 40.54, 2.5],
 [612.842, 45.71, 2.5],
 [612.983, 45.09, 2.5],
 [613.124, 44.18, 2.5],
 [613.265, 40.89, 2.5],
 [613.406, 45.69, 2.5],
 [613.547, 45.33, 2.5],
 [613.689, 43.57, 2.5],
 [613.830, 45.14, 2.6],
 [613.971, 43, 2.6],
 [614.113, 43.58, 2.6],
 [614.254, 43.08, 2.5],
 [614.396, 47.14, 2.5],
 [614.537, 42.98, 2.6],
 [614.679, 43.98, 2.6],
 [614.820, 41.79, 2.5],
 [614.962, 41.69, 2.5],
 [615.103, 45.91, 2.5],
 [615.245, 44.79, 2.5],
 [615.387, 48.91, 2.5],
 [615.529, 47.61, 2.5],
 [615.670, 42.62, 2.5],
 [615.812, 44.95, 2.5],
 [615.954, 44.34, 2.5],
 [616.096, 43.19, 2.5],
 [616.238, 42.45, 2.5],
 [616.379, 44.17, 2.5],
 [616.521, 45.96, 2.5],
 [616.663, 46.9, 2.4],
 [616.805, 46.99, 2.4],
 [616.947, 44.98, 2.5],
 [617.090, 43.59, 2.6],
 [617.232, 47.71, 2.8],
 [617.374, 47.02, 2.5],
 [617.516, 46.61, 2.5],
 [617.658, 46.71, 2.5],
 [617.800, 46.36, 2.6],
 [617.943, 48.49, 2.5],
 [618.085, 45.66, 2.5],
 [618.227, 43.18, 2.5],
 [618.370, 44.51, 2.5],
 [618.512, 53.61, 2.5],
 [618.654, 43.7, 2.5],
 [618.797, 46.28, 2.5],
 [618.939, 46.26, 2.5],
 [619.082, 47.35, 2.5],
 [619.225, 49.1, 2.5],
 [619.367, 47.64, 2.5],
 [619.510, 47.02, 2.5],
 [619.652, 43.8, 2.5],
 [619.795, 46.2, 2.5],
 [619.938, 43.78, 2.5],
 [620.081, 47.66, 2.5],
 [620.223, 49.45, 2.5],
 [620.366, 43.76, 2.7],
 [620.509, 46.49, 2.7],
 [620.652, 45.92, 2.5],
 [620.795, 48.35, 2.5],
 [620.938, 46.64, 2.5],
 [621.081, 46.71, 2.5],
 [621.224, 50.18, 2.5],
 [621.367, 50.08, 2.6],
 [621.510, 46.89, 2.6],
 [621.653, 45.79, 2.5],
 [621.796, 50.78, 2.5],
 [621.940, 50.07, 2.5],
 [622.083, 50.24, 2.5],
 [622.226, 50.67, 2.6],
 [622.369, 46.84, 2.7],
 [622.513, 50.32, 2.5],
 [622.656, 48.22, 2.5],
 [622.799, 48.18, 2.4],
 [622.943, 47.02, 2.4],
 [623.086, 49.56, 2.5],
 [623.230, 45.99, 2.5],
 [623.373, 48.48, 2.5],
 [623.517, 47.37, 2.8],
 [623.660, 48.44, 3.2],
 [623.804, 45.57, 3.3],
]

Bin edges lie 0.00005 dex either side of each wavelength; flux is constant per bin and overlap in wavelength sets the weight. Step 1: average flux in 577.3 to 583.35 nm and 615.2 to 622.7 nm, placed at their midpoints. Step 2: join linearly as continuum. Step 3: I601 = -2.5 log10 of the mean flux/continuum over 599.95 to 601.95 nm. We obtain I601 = 0.09 mag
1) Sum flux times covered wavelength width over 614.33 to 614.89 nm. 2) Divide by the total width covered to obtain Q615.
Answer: 44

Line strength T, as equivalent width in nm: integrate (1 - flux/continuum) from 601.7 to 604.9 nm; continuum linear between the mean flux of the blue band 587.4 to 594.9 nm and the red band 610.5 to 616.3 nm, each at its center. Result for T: 0.08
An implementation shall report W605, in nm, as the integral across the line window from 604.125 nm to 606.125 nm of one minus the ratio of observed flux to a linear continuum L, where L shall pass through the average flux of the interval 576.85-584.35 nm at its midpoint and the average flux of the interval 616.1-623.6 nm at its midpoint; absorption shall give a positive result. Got 0.15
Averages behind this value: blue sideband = 44.4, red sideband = 47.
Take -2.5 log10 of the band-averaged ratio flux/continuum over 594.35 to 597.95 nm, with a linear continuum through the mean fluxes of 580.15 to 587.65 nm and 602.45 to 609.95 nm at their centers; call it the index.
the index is 0.04 mag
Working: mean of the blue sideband 43.8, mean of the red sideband 43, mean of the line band 41.7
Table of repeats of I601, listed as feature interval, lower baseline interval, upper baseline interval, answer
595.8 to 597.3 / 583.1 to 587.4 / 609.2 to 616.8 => 0.06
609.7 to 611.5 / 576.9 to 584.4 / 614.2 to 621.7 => 0.03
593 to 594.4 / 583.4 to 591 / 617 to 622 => 0.10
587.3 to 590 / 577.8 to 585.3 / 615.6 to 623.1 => 0.02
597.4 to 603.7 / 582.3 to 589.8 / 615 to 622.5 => 0.09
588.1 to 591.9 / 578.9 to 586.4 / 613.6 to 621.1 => 0.02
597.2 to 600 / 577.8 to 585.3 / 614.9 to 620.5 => 0.10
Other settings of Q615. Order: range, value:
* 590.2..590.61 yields 42.8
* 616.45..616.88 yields 46.6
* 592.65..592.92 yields 47.6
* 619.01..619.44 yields 48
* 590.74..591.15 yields 43.1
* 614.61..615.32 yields 43.7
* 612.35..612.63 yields 45.8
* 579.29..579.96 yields 44.7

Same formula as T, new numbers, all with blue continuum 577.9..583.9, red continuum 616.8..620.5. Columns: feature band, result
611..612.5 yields 0.057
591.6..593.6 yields 0.063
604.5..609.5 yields 0.287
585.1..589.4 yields 0.001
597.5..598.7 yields 0.076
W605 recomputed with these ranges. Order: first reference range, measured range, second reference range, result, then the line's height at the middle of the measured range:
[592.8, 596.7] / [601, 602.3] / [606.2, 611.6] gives 0.036 nm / 42.6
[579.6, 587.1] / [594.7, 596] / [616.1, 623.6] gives 0.102 nm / 45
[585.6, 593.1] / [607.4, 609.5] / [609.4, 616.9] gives 0.047 nm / 44.4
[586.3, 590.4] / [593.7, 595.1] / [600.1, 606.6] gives 0.063 nm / 43.4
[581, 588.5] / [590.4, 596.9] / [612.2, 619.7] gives 0.324 nm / 44.6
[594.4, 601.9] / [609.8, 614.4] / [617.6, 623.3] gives 0.104 nm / 45.2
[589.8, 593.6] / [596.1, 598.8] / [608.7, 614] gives 0.115 nm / 43.7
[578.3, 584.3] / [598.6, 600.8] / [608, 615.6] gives 0.110 nm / 44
